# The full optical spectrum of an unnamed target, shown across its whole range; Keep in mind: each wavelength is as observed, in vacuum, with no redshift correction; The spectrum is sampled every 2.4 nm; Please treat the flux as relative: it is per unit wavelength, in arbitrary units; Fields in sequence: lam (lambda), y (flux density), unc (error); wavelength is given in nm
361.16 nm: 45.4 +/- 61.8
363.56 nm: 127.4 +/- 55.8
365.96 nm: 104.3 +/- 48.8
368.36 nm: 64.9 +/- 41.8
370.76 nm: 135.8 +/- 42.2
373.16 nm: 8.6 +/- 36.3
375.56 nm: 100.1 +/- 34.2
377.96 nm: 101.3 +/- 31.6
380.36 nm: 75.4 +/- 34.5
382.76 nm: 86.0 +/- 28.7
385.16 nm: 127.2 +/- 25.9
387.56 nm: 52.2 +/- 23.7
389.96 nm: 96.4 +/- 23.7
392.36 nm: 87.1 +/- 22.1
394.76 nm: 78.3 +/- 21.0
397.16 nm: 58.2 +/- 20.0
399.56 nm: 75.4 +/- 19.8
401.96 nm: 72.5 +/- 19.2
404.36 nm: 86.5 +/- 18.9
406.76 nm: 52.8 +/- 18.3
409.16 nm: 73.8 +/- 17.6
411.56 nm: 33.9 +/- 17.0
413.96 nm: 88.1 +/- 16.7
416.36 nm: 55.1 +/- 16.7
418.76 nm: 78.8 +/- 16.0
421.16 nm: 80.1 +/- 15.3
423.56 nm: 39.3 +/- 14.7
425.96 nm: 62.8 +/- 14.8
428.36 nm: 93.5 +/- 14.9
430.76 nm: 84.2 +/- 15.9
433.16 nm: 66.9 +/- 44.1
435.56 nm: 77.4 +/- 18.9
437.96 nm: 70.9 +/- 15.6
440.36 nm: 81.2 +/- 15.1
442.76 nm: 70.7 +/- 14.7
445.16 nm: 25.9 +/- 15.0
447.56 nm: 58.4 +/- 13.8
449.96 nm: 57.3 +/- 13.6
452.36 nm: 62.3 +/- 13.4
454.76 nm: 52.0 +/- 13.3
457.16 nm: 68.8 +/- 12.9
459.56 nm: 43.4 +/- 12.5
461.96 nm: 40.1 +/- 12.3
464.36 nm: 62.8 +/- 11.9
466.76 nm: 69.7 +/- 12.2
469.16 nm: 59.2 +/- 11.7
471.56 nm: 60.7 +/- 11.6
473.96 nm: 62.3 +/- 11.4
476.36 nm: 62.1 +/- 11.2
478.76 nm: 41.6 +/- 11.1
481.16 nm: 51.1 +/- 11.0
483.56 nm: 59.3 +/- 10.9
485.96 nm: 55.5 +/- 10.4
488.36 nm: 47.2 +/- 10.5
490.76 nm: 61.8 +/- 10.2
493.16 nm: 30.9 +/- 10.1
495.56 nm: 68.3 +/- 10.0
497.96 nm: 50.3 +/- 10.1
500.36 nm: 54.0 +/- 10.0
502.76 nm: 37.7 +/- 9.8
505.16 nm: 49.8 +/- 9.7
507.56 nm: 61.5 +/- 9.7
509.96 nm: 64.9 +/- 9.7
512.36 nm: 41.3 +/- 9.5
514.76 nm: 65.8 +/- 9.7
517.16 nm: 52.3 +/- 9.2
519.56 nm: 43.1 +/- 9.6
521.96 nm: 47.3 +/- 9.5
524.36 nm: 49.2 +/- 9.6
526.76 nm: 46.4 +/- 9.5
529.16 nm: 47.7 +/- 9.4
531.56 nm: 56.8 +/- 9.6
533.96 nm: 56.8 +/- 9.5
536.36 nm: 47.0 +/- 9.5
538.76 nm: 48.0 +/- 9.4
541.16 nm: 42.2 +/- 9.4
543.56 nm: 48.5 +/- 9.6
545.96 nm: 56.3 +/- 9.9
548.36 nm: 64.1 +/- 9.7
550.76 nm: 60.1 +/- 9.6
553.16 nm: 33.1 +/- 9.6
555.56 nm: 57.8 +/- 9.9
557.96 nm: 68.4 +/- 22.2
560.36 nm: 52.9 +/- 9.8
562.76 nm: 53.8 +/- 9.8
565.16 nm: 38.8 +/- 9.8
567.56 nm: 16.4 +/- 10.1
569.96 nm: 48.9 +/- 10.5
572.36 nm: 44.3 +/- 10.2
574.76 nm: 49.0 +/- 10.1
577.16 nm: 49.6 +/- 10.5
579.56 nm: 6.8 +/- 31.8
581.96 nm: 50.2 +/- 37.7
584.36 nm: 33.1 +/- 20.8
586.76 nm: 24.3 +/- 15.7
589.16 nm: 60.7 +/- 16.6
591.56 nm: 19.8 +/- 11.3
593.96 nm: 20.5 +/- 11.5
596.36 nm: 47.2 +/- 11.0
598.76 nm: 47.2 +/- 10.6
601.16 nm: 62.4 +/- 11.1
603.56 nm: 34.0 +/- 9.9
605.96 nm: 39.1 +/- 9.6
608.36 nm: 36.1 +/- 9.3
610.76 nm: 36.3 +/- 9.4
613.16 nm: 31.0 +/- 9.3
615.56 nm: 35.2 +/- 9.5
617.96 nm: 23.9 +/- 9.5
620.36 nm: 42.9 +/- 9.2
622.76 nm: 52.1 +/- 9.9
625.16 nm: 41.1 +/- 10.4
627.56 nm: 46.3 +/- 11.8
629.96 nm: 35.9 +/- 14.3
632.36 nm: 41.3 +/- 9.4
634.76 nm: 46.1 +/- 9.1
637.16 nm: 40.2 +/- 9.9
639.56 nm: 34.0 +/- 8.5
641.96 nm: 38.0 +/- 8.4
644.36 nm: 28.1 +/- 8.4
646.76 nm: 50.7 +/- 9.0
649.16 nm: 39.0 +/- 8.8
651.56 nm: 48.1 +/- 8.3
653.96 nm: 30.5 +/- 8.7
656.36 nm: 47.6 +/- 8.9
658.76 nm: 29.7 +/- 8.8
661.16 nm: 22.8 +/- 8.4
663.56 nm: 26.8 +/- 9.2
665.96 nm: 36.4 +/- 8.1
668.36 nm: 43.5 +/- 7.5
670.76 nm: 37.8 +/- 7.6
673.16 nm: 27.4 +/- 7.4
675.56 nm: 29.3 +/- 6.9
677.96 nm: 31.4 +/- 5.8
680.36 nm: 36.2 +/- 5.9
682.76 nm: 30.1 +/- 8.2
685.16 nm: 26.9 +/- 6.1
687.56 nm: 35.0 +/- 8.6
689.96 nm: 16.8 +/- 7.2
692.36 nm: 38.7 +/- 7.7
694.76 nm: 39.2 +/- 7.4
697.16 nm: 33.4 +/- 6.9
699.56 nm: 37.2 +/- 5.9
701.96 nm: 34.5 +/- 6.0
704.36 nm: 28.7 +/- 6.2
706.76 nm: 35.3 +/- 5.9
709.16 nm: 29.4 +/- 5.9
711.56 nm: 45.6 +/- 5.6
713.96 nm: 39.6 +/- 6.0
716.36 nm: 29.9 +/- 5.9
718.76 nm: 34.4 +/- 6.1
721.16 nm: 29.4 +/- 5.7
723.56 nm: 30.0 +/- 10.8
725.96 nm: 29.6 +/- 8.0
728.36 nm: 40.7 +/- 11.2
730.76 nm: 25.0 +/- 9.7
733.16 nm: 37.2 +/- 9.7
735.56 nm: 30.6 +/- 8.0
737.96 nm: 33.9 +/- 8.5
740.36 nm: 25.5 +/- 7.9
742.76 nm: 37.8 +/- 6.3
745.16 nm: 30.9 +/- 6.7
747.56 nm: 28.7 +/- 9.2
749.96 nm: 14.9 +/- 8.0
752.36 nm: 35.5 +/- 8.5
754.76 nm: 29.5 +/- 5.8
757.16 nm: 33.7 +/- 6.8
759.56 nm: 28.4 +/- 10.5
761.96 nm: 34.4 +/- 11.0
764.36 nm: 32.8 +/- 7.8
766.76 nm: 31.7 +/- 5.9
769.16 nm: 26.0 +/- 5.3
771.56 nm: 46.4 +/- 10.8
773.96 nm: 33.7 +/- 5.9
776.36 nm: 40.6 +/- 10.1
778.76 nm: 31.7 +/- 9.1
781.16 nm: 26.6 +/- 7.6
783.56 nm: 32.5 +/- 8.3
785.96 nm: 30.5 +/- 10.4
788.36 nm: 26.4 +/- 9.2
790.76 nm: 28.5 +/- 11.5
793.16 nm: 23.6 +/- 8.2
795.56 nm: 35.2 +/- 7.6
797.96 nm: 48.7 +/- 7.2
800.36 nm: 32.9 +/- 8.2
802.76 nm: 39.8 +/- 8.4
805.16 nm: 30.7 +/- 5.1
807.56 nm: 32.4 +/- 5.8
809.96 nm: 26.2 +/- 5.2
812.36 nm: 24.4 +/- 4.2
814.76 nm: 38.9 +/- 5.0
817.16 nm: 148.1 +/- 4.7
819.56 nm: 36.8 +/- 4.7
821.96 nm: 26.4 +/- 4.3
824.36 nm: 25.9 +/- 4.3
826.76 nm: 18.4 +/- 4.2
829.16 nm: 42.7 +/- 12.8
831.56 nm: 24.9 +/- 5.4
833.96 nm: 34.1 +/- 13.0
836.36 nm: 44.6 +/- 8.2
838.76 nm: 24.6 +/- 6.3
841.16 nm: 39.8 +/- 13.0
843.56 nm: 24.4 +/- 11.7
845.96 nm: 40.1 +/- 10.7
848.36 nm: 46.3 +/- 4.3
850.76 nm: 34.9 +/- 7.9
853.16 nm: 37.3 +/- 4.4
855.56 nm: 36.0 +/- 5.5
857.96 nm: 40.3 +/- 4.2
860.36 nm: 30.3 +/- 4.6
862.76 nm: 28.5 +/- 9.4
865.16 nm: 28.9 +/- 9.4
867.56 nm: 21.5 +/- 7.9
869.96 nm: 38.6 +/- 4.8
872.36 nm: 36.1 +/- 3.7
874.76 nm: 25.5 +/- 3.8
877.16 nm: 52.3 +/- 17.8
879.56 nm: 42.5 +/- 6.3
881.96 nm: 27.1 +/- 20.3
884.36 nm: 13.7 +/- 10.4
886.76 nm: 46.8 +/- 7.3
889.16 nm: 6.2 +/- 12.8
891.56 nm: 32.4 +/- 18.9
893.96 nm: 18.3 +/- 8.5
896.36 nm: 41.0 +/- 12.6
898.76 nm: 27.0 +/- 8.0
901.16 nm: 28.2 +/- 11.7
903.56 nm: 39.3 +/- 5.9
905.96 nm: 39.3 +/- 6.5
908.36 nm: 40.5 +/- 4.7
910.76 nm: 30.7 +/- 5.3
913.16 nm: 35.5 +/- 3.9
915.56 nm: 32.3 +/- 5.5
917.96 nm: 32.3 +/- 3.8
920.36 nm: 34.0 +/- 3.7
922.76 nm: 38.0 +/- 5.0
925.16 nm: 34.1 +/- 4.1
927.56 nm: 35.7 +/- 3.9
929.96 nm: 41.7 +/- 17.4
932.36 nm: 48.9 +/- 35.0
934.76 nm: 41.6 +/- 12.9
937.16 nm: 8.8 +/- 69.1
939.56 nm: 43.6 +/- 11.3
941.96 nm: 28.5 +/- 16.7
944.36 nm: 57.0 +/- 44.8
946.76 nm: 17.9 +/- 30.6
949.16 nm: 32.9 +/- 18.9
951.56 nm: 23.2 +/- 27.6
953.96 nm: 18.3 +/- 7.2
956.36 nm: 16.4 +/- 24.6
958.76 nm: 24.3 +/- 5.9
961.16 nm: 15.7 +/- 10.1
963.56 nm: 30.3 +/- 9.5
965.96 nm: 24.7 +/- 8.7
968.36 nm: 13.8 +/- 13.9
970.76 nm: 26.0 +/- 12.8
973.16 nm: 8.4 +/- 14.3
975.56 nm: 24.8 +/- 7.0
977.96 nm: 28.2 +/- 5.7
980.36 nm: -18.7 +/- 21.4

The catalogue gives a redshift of 1.192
